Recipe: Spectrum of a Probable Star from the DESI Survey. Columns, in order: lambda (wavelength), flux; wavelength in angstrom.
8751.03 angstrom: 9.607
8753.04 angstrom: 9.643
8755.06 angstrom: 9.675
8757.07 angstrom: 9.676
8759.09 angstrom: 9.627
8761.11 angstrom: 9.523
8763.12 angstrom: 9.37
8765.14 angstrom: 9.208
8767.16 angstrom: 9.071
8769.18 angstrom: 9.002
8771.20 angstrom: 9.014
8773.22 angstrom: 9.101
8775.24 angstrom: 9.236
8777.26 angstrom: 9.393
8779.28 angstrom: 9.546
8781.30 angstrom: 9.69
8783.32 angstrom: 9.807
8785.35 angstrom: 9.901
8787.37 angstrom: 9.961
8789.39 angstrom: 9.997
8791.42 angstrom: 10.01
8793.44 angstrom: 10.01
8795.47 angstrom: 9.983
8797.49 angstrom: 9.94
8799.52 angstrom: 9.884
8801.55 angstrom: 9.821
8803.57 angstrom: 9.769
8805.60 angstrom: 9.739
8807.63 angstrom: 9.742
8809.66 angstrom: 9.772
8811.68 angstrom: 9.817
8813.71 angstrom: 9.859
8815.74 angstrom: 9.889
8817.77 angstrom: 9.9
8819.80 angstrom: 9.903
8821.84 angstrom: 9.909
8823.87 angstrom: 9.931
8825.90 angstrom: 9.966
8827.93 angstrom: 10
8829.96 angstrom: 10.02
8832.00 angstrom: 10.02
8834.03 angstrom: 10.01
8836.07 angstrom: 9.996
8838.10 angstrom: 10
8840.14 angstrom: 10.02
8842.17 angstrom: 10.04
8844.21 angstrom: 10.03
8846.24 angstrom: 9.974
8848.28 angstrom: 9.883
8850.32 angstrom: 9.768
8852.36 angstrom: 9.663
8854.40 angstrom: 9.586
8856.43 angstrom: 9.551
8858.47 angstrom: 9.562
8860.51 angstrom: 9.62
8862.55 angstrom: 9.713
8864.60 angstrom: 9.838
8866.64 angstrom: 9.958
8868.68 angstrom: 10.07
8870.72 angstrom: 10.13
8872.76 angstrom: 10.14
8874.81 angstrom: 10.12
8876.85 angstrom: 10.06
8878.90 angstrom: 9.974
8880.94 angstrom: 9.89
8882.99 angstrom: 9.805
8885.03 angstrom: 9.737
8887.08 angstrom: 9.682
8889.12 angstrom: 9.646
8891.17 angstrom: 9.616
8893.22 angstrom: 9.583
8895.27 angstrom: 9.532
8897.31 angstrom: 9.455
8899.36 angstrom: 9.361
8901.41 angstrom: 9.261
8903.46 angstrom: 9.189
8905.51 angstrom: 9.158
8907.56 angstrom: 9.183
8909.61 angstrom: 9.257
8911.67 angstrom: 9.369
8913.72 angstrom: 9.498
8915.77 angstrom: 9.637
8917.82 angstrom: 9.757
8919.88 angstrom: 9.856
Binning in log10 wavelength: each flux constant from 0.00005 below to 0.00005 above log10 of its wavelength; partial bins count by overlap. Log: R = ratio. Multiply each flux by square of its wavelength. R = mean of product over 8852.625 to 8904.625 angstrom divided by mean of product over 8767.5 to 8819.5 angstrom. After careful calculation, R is 1.02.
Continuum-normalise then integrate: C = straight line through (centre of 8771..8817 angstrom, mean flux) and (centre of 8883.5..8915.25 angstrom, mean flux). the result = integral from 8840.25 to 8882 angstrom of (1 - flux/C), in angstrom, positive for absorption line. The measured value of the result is -1.4 angstrom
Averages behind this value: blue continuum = 9.75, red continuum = 9.45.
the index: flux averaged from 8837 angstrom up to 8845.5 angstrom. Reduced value 10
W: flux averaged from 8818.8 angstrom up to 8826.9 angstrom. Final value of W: 9.92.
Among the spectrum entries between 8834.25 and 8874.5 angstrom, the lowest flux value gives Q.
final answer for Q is 9.551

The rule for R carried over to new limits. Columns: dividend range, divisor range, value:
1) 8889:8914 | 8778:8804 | 0.97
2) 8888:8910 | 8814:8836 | 0.96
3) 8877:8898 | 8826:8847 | 0.98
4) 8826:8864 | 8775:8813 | 1.02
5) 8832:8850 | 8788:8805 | 1.02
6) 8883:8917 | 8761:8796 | 1.02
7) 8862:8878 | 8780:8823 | 1.03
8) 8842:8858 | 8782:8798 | 1.00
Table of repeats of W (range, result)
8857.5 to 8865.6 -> 9.67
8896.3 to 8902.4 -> 9.36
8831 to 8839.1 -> 10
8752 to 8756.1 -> 9.68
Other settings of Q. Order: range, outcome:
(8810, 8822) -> 9.817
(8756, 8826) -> 9.002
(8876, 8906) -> 9.158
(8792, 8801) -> 9.884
